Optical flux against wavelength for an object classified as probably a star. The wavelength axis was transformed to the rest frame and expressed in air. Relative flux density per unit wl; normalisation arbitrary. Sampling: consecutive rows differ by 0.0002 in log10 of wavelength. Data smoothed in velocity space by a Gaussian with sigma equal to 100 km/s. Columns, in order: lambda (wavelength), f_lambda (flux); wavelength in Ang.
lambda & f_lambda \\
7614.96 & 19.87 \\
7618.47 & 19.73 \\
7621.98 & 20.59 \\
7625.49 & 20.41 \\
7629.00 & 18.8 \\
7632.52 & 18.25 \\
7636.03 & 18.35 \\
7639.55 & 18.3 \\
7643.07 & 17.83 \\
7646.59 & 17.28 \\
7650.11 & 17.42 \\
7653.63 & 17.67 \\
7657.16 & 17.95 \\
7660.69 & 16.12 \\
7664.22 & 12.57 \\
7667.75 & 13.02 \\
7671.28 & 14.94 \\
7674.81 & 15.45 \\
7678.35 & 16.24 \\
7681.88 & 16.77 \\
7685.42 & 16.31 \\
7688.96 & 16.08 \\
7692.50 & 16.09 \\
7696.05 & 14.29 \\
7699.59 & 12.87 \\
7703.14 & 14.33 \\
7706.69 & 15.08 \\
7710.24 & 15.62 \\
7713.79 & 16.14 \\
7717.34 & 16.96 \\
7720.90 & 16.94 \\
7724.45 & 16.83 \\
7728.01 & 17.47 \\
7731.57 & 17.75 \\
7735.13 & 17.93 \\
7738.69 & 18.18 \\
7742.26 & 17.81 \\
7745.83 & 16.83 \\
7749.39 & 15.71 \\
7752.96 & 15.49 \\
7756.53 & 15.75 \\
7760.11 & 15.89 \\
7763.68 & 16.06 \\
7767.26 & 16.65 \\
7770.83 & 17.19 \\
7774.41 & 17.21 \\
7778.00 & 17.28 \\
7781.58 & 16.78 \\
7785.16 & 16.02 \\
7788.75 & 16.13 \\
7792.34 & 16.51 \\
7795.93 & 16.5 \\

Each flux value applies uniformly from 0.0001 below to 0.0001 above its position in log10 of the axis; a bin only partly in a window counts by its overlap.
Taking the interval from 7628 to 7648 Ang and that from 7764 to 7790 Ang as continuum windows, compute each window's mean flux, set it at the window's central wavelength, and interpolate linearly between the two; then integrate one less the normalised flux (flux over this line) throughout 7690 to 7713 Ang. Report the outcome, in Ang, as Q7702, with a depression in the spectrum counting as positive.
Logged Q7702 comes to 3.5 Ang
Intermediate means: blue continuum 18.1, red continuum 16.7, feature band 14.8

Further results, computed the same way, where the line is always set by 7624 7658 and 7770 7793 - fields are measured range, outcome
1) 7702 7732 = 1.8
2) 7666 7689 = 3.0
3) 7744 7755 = 0.7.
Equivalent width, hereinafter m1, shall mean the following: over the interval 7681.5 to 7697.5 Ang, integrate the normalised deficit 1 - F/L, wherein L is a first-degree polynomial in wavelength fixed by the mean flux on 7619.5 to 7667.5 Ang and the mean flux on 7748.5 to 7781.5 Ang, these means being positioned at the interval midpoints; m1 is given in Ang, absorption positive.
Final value 1.2 Ang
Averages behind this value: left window 17.7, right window 16.4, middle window 15.9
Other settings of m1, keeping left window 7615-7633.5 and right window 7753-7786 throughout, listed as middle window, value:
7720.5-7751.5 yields -0.1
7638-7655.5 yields 1.3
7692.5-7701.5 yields 2.0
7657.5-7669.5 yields 2.8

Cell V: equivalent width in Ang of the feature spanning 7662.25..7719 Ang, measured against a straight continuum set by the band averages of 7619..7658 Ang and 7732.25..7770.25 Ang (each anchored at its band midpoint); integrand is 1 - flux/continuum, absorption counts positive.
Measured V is 7.9 Ang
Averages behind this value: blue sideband 18.5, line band 15.2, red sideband 16.7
